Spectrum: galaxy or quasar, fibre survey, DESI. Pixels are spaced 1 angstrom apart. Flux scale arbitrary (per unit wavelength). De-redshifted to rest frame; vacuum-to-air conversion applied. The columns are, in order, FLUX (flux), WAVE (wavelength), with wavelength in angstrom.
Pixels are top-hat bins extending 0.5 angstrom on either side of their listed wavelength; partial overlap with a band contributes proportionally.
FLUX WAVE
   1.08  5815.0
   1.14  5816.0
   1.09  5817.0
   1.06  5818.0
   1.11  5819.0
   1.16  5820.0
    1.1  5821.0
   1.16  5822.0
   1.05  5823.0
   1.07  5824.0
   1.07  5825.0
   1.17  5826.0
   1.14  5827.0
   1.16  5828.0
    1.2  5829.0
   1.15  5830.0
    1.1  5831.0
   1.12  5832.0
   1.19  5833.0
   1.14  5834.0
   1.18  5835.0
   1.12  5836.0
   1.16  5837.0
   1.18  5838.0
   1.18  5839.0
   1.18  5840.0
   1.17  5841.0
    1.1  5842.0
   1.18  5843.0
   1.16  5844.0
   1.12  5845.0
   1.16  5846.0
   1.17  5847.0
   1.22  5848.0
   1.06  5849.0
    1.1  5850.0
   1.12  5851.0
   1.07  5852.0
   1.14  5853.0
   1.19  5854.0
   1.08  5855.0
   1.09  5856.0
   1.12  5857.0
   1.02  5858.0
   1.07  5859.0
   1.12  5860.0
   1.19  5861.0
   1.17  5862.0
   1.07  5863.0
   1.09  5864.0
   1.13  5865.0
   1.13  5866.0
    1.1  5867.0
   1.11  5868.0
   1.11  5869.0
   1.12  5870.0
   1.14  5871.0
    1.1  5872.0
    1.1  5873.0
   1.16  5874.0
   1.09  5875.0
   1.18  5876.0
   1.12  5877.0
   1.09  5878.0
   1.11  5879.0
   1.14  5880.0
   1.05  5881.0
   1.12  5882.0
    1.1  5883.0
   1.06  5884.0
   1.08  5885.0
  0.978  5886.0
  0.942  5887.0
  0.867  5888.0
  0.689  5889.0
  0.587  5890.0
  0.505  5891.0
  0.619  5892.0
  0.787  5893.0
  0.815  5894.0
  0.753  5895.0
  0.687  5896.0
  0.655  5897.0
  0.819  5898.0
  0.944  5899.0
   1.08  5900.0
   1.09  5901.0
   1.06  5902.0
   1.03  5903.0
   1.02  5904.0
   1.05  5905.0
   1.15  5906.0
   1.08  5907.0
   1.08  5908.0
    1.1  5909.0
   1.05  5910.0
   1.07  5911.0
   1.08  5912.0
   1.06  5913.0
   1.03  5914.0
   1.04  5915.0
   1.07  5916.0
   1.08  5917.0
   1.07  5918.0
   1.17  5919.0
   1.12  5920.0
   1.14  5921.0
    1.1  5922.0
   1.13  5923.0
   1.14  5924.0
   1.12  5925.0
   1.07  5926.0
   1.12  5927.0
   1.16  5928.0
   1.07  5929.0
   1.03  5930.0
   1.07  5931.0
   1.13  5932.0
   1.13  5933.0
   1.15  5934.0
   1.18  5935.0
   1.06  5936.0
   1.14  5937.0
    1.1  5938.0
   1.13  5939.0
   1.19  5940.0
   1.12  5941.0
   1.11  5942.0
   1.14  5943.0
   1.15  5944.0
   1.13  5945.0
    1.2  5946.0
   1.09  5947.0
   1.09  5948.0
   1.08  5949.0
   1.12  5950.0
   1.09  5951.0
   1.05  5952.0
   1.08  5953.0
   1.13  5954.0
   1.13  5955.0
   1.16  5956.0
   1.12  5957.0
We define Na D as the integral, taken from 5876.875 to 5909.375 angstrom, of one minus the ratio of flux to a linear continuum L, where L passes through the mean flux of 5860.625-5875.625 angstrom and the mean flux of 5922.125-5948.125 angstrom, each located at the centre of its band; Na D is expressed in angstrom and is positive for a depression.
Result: 5.1 angstrom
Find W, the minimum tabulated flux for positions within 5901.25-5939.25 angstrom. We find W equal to 1.02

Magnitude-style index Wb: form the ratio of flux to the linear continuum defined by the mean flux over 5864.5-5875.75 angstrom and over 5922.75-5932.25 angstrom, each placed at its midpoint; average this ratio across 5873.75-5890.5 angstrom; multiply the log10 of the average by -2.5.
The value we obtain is 0.098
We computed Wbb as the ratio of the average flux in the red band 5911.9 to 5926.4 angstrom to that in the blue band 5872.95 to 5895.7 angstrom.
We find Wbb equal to 1.2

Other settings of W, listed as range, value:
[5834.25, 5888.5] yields 0.867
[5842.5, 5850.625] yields 1.06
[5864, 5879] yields 1.09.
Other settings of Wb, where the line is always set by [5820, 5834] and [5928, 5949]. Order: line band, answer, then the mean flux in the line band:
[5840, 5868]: 0.00 mag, 1.12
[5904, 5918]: 0.05 mag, 1.07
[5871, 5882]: 0.01 mag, 1.12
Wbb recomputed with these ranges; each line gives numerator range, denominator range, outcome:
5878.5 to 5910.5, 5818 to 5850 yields 0.82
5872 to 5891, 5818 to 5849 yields 0.89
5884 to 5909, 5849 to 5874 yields 0.81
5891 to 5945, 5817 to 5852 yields 0.92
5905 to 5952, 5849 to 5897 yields 1.08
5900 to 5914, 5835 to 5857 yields 0.94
